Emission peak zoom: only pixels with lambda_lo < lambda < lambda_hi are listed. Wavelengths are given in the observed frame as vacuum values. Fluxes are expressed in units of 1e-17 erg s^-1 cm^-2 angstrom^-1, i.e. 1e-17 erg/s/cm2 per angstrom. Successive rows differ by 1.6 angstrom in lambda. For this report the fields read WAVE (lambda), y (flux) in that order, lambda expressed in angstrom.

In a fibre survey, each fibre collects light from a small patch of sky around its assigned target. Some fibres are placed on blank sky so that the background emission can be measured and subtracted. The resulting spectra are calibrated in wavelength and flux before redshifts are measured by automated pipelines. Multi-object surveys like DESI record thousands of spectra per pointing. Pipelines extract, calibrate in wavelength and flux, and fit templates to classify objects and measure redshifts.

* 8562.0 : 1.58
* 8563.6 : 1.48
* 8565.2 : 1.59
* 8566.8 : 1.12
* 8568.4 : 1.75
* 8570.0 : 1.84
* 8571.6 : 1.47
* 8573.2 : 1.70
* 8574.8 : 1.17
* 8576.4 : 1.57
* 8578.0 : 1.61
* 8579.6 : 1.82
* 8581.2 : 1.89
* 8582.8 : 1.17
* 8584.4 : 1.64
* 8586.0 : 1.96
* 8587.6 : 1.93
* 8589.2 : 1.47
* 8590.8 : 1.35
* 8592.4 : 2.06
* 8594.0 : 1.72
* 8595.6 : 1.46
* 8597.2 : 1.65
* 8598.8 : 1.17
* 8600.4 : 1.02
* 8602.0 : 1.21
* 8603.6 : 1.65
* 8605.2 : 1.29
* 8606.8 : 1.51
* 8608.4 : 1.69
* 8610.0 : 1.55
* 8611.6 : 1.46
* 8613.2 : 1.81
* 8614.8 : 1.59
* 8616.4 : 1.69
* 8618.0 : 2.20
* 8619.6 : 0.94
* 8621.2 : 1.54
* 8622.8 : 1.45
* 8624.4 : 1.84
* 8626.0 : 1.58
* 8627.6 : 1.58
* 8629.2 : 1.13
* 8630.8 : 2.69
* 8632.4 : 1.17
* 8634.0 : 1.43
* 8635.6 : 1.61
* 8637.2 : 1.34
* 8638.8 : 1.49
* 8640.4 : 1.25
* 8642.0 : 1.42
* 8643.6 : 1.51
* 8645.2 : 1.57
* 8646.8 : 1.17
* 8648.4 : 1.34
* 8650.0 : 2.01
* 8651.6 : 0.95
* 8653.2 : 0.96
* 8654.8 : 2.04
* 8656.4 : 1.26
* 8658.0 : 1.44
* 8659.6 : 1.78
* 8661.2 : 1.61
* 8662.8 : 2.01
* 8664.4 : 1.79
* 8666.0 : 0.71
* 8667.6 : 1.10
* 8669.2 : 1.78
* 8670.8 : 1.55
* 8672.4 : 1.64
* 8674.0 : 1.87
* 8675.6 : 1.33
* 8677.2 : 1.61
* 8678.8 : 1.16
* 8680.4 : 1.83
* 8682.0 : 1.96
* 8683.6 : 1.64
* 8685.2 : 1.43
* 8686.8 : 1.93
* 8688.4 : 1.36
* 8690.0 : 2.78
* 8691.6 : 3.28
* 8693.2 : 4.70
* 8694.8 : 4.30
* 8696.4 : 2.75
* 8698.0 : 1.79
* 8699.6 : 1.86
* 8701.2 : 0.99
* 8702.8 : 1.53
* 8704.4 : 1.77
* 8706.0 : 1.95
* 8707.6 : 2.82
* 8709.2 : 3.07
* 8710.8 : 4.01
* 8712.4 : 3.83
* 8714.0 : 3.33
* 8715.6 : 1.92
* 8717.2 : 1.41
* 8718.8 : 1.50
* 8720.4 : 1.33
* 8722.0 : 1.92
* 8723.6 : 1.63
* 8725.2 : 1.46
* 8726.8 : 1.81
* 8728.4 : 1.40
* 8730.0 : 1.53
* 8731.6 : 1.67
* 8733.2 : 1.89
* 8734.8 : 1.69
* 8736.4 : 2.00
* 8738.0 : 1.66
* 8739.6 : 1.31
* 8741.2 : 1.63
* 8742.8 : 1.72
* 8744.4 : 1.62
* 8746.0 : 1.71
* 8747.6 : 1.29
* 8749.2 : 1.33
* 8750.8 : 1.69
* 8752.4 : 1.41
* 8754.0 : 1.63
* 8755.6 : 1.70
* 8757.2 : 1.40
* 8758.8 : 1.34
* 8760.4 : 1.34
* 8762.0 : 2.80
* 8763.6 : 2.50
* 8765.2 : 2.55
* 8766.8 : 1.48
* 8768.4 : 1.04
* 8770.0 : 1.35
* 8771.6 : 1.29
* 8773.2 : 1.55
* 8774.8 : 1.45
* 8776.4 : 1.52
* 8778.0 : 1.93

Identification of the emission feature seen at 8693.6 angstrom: [S II] 6716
